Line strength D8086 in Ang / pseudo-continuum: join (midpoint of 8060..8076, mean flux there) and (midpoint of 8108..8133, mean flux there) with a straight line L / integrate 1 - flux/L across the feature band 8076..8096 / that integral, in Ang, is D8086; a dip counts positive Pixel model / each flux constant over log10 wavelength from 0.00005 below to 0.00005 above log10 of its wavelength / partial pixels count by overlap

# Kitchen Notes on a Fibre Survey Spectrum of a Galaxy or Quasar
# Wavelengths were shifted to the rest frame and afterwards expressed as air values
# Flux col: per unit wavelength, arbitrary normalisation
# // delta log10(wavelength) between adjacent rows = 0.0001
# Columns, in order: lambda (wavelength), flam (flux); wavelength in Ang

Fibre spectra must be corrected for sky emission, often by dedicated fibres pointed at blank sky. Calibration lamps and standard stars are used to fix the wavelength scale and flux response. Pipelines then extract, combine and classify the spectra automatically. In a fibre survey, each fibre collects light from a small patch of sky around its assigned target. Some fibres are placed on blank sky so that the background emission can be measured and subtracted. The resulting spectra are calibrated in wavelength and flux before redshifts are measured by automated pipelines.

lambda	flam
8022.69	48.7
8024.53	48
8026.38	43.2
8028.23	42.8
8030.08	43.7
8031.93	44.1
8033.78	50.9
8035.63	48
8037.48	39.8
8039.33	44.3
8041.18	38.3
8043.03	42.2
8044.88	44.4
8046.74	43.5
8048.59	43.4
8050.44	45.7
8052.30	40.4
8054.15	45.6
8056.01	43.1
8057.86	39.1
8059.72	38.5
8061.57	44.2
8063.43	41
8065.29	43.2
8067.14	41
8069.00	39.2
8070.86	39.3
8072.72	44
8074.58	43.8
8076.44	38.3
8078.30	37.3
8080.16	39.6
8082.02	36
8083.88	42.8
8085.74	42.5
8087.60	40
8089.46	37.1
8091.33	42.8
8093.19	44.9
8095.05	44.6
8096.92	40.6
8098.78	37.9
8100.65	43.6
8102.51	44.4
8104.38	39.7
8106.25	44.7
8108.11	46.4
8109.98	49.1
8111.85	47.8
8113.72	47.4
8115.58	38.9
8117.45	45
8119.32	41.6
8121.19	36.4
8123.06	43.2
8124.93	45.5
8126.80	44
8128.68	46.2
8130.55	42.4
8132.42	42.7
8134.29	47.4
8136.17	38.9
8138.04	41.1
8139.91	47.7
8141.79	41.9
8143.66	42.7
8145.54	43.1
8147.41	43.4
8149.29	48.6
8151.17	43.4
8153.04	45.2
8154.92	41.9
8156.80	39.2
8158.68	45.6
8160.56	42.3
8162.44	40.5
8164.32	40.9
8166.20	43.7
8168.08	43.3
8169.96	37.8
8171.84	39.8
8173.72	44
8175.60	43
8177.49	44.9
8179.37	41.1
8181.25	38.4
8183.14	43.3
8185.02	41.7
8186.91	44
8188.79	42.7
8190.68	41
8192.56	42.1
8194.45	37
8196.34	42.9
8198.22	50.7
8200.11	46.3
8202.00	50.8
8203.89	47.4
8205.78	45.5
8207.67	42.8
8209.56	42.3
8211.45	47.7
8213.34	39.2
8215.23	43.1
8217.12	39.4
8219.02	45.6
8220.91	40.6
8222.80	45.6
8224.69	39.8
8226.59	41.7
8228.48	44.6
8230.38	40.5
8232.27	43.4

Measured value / 0.9 Ang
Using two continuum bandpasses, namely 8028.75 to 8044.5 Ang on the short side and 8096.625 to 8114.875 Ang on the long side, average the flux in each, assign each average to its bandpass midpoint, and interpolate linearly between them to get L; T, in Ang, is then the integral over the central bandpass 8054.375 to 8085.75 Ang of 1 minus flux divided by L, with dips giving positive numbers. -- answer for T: 2.3 Ang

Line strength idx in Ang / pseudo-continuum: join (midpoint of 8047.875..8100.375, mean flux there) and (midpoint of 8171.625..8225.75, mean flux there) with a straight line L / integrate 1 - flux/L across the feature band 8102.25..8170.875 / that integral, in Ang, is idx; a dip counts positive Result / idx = -1.7 Ang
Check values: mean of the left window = 41.3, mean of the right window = 43.2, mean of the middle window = 43.3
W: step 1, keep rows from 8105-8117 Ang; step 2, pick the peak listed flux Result 49.1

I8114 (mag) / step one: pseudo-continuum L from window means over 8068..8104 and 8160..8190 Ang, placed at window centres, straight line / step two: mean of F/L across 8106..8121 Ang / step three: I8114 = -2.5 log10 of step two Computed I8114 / -0.09 mag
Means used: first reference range 41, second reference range 42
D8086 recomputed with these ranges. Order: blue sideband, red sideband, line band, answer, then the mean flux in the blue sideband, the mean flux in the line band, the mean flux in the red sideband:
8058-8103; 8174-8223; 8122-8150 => -1.1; 41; 43.8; 43.4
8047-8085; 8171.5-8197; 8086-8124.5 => -1.2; 41.3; 42.8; 41.9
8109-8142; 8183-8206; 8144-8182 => 1.3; 43.8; 42.5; 44.3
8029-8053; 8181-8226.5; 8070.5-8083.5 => 1.1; 43.8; 39.9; 43.4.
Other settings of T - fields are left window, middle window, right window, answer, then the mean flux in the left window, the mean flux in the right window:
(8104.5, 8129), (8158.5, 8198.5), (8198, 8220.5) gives 2.2 Ang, 44.1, 44.8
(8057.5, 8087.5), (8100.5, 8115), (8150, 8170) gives -1.4 Ang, 40.6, 42.4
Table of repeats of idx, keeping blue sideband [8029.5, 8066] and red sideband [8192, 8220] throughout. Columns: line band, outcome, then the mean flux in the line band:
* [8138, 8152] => -0.1 Ang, 44.2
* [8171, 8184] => 0.6 Ang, 42.1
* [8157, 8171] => 0.7 Ang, 41.8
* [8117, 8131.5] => 0.2 Ang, 43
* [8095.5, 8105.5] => 0.5 Ang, 41.4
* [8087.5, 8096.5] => 0.3 Ang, 42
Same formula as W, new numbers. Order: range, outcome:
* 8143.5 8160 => 48.6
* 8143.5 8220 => 50.8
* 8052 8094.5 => 45.6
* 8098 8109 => 46.4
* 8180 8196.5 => 44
